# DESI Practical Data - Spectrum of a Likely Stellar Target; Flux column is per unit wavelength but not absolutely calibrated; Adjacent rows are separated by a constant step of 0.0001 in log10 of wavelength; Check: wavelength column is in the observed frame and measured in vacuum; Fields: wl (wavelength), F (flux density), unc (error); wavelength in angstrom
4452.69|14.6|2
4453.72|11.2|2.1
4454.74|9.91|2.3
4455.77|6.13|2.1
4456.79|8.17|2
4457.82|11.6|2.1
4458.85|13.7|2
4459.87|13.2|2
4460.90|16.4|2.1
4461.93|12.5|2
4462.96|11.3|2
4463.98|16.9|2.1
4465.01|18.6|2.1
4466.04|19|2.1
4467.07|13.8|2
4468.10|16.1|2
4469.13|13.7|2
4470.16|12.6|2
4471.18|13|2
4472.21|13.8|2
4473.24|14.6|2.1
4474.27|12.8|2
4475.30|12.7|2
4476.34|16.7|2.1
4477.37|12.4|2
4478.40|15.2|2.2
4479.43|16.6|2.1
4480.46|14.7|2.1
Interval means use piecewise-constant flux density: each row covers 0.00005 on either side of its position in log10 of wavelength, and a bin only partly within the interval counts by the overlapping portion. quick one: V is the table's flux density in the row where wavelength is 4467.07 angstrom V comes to 13.8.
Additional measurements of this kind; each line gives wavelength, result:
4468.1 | 16.1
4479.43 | 16.6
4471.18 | 13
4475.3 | 12.7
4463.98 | 16.9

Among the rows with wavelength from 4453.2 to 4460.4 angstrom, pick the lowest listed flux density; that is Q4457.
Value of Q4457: 6.13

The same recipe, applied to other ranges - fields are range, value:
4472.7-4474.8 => 12.8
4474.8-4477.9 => 12.4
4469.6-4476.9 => 12.6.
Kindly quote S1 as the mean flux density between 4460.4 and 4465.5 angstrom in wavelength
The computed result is 15.1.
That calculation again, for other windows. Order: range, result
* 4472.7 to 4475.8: 13.4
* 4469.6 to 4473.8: 13.5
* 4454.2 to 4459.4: 9.95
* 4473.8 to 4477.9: 13.6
